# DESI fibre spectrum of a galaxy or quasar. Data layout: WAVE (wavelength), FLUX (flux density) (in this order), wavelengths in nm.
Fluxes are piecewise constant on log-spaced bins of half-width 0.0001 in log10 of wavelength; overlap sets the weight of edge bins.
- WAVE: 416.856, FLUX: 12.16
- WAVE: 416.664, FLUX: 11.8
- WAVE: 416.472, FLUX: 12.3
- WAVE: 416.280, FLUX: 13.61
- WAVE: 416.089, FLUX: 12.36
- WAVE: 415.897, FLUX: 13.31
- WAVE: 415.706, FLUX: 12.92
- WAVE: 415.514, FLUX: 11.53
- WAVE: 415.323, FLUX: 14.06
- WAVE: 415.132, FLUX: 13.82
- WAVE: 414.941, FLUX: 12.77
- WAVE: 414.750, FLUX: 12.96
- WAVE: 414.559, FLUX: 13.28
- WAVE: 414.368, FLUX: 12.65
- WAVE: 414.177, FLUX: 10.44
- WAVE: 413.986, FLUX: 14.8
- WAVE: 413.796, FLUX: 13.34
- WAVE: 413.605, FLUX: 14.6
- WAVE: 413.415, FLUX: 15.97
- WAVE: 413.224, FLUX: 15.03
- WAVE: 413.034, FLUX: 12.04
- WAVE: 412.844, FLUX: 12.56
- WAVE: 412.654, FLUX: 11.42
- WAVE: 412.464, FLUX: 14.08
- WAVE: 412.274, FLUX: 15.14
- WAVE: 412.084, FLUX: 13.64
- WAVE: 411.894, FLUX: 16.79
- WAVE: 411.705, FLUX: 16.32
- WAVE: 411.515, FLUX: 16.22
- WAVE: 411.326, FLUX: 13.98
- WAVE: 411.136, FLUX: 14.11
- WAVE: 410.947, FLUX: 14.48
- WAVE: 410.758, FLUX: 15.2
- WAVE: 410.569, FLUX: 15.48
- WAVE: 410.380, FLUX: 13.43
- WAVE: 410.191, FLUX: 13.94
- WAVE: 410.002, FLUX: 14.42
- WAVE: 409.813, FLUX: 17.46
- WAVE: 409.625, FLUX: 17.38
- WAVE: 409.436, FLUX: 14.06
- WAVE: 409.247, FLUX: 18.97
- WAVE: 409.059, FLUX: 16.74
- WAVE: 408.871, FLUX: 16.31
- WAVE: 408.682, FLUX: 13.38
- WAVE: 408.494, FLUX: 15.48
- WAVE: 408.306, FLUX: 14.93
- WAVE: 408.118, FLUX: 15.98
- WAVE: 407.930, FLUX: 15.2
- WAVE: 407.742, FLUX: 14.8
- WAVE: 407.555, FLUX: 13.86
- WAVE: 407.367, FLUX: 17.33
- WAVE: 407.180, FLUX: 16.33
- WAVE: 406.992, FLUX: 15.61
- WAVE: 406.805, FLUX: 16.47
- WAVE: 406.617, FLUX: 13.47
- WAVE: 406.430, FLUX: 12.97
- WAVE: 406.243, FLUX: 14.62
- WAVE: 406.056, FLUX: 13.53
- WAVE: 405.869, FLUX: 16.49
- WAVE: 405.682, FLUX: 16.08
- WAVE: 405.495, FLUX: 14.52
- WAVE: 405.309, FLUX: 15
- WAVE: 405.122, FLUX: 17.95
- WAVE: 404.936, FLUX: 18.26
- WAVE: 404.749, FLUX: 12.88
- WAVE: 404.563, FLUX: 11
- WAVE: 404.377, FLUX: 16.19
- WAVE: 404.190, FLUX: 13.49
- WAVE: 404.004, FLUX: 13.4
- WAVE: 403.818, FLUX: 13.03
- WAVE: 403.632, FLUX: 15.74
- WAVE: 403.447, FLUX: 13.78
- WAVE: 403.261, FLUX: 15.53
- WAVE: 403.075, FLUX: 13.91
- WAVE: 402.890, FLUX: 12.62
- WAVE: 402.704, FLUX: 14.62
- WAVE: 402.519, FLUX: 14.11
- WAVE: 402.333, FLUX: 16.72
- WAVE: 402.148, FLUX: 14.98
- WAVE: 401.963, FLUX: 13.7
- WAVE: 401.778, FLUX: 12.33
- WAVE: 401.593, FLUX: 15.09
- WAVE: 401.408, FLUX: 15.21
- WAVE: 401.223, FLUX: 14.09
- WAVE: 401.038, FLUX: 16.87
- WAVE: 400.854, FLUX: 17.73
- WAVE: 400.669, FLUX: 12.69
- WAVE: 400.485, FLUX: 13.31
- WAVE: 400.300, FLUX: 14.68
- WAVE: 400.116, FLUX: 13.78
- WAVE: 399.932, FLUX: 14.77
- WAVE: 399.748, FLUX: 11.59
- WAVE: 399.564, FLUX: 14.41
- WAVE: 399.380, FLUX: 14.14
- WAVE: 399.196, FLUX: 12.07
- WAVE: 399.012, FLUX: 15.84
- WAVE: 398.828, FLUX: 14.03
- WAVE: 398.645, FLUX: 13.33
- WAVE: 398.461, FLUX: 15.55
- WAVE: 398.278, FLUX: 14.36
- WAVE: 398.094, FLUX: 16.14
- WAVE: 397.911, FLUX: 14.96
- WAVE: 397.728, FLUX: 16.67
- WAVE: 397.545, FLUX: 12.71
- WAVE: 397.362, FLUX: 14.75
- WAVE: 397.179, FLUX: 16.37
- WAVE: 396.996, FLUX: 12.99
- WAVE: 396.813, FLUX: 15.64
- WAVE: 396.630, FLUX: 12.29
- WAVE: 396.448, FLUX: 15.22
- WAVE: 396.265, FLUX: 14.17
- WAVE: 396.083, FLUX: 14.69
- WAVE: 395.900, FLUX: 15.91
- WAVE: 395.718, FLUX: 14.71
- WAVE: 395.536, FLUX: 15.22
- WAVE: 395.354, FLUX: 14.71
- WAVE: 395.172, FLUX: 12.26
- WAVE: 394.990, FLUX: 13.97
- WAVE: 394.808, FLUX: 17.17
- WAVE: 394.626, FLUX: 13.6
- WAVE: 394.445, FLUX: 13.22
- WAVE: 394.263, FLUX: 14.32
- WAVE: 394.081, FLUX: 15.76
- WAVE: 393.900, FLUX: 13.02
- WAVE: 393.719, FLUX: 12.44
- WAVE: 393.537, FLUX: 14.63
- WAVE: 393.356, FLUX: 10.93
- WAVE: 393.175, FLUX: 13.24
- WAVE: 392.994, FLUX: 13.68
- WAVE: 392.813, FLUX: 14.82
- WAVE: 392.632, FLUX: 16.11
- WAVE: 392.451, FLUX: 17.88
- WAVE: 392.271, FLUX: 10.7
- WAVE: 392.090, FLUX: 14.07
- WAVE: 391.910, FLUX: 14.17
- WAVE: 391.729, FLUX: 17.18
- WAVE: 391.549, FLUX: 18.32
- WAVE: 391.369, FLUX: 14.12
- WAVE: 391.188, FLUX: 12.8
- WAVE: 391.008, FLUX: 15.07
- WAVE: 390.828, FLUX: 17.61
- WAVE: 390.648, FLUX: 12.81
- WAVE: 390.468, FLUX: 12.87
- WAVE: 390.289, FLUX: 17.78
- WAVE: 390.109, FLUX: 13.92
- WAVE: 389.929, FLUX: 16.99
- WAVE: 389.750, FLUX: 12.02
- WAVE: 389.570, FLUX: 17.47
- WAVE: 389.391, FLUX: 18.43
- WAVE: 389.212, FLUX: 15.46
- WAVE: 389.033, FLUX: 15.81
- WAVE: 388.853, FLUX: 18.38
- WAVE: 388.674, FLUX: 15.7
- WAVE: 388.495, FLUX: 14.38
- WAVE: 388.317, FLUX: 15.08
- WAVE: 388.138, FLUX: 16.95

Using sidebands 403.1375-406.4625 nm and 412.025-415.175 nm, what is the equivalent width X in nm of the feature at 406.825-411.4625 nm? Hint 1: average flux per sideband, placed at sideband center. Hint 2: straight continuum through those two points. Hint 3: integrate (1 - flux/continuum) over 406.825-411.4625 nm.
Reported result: -0.43 nm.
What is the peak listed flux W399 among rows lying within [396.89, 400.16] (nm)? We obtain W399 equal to 16.67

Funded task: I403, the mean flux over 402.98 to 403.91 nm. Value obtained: 14.4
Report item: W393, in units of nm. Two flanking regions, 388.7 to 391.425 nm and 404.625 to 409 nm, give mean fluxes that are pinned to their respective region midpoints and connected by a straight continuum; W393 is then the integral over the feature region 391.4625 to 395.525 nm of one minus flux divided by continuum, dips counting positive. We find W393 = 0.27 nm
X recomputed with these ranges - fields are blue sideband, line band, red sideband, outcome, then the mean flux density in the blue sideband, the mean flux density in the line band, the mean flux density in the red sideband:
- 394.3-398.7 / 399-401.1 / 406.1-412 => 0.08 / 14.6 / 14.2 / 15.3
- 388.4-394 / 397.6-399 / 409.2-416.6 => -0.03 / 14.9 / 15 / 14.1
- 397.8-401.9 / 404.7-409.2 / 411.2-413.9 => -0.32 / 14.4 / 15.4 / 14.4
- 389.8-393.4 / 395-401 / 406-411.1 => 0.20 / 14.8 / 14.4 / 15.3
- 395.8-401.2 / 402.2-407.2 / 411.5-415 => -0.17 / 14.5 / 14.7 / 13.9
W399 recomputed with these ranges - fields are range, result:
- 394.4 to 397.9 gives 17.17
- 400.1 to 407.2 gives 18.26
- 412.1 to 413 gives 15.14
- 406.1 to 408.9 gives 17.33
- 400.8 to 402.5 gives 17.73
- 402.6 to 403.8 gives 15.74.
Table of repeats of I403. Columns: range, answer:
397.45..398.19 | 15.1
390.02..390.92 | 15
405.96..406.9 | 14.2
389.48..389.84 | 14.8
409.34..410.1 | 15.8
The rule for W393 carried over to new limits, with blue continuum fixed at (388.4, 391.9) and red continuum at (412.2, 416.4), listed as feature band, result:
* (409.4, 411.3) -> -0.18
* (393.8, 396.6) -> 0.12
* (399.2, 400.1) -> 0.07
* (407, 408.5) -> -0.17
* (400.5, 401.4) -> -0.04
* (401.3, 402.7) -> -0.01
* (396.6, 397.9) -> 0.03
